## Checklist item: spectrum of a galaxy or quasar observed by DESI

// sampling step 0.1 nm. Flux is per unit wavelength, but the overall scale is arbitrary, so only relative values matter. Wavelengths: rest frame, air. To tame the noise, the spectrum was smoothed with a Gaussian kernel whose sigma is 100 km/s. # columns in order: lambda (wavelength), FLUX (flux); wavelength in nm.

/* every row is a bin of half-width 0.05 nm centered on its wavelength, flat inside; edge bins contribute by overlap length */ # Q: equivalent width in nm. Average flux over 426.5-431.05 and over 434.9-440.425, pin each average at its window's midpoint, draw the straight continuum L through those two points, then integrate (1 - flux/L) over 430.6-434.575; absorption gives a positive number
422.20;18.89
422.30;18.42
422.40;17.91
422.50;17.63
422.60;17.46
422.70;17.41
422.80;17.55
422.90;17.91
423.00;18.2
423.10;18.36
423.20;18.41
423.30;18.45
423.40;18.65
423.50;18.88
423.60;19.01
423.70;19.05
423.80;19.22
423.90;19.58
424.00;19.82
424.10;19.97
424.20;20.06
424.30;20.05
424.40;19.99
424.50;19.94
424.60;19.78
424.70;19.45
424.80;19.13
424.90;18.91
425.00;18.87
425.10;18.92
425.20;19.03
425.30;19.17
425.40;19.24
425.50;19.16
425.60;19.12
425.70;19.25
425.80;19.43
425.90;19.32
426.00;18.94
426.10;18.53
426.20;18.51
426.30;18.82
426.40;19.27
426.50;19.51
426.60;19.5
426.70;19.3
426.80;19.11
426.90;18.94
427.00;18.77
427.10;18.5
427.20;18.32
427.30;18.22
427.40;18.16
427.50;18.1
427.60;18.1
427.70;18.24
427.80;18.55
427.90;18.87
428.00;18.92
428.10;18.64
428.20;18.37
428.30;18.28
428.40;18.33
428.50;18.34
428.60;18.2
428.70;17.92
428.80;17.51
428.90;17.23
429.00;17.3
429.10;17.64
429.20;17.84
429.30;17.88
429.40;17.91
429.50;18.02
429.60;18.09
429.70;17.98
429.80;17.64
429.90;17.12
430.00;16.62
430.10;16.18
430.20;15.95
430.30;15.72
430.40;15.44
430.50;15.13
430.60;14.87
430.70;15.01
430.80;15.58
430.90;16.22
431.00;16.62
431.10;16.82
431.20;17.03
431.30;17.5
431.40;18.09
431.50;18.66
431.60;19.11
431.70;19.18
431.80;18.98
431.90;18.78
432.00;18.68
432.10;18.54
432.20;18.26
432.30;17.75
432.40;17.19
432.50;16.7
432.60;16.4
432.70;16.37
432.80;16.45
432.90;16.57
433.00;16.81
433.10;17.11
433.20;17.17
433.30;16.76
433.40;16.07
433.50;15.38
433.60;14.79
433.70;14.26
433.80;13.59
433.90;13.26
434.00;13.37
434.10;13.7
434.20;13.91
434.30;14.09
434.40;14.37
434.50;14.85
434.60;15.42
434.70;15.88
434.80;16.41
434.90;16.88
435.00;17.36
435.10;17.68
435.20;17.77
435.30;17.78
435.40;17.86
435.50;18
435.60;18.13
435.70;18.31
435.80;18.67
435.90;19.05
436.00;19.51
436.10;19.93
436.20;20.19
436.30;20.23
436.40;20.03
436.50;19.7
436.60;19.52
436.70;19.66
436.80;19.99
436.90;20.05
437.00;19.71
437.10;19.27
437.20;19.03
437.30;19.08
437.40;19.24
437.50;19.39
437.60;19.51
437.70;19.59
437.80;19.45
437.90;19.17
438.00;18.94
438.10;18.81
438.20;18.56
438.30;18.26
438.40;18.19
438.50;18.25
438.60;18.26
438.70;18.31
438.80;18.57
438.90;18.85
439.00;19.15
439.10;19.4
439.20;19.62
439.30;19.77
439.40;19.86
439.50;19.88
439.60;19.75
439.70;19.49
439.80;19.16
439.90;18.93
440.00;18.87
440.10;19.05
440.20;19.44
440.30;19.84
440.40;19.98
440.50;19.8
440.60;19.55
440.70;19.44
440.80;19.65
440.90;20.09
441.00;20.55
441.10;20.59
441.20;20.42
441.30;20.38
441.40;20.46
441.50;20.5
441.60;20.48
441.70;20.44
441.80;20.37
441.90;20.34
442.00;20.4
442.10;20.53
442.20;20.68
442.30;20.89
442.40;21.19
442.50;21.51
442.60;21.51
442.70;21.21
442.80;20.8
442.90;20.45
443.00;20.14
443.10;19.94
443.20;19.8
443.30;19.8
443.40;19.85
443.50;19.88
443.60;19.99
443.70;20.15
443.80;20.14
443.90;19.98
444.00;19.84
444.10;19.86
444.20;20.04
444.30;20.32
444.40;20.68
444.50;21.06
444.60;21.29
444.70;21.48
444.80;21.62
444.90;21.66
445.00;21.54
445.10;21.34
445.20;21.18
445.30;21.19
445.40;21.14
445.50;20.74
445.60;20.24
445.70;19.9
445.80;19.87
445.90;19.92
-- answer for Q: 0.40 nm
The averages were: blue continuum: 17.6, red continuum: 19.1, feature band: 16.4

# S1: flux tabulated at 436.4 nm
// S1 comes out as 20.03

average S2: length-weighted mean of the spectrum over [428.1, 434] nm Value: 17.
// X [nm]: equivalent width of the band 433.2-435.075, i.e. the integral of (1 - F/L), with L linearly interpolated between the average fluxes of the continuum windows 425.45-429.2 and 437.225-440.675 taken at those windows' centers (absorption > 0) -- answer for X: 0.38 nm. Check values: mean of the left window 18.6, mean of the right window 19.2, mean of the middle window 15.1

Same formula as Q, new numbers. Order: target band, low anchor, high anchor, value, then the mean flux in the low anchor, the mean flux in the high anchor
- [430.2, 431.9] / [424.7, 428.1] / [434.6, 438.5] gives 0.173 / 18.9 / 18.8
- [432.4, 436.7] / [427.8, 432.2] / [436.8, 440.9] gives 0.367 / 17.5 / 19.2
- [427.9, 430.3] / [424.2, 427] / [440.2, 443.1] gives 0.218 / 19.2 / 20.4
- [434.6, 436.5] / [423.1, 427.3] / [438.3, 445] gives 0.138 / 19.1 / 20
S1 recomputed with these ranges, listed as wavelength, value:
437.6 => 19.51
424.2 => 20.06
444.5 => 21.06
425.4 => 19.24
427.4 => 18.16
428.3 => 18.28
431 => 16.62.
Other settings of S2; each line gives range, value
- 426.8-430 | 18.1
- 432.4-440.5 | 18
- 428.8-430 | 17.6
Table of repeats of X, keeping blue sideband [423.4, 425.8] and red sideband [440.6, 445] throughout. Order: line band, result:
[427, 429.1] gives 0.147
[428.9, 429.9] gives 0.097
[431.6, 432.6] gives 0.083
